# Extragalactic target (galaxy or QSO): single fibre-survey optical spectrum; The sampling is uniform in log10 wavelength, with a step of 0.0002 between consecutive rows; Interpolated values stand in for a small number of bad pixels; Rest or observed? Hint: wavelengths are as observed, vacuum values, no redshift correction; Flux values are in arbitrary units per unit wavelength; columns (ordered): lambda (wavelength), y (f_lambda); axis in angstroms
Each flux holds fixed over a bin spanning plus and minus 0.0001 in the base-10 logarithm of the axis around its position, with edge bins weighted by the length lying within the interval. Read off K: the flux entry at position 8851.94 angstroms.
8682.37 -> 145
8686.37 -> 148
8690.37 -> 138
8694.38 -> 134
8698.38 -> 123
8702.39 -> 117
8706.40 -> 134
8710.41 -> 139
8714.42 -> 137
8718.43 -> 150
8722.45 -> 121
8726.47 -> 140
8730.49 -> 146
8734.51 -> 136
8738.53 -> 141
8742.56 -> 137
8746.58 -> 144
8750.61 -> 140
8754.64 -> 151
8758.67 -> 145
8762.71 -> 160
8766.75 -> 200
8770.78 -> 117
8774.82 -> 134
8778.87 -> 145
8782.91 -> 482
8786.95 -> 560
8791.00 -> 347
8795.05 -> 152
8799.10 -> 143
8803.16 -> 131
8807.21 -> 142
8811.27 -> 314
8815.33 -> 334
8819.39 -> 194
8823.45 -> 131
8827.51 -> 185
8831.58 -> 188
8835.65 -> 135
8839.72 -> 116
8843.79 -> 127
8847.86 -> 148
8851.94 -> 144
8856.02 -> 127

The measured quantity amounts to 144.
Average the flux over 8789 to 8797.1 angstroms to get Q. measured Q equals 249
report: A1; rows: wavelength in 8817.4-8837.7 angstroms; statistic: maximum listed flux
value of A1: 194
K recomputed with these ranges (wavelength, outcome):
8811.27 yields 314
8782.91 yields 482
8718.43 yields 150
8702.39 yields 117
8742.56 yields 137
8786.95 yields 560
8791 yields 347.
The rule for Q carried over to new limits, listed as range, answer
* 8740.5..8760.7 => 143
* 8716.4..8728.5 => 137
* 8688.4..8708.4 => 129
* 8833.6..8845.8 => 126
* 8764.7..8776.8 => 150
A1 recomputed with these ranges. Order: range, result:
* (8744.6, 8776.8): 200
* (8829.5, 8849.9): 188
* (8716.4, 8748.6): 150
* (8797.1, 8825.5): 334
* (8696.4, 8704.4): 123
